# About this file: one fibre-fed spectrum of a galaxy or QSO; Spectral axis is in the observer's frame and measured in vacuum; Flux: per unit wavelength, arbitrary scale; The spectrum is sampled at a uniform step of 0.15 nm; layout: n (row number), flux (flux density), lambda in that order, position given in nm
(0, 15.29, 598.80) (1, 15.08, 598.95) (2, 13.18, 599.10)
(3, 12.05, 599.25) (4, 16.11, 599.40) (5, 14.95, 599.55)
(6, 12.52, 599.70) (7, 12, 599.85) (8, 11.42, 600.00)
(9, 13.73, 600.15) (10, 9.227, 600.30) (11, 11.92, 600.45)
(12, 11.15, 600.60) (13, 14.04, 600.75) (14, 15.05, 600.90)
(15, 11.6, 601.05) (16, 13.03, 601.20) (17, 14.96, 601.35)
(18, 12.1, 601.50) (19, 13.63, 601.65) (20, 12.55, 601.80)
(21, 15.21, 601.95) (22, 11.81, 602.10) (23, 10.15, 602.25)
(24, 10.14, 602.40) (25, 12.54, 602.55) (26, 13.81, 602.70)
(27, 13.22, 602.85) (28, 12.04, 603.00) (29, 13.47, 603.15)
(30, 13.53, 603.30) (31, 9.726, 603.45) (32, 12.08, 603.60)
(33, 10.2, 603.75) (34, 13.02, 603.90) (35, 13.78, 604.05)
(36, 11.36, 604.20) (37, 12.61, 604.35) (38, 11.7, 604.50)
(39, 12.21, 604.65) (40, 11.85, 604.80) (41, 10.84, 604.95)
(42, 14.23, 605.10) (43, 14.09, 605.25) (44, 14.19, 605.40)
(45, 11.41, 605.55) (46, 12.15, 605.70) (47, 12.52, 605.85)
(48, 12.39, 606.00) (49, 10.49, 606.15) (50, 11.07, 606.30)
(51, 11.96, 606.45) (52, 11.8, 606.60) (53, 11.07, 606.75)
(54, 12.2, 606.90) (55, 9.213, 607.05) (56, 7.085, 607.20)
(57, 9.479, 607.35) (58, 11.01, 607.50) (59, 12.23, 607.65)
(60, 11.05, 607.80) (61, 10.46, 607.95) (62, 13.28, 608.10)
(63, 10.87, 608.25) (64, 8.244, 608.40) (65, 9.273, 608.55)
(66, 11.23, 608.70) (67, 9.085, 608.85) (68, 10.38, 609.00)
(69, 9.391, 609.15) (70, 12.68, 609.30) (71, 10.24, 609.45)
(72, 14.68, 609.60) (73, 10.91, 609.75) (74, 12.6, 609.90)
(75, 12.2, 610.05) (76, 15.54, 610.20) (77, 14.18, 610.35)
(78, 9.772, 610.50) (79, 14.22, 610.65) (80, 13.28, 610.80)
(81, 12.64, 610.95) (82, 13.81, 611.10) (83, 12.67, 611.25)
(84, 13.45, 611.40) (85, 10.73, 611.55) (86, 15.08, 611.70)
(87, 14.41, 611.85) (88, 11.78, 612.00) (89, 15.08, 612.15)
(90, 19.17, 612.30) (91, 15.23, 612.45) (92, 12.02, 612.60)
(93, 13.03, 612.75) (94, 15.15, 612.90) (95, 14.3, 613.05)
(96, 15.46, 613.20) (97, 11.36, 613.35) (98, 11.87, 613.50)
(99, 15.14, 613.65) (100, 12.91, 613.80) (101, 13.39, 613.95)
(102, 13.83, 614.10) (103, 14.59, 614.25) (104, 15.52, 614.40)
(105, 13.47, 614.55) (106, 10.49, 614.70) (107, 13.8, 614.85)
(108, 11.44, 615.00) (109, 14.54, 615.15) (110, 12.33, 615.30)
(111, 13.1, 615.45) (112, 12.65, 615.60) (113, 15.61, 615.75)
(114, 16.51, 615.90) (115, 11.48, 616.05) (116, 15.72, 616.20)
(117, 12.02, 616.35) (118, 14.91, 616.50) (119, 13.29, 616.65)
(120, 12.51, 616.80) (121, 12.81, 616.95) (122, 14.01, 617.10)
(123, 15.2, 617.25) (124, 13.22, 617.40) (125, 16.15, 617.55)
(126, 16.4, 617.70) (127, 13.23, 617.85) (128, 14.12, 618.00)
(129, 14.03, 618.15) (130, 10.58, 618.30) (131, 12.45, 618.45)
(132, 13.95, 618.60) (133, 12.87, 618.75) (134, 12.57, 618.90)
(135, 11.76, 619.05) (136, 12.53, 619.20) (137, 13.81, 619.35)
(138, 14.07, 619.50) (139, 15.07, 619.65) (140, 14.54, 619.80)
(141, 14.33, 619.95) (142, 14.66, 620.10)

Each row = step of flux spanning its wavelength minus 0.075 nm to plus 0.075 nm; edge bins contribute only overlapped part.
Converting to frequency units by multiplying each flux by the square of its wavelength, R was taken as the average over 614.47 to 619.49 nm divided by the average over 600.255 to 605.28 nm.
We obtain 1.13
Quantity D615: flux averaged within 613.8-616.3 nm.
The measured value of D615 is 13.6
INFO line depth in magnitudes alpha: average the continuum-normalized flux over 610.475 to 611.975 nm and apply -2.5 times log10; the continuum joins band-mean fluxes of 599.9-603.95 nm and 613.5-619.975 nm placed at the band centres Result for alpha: 0.01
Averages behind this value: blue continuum 12.4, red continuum 13.6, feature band 13.1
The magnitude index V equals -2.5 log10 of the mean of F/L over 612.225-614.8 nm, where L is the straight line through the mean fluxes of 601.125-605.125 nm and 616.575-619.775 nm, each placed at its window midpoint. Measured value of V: -0.06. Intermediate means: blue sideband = 12.4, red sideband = 13.6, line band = 13.9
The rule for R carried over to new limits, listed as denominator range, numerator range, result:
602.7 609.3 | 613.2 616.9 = 1.21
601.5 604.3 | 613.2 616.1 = 1.13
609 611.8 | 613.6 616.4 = 1.09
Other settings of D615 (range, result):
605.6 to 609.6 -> 10.9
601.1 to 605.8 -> 12.5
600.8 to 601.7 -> 13.4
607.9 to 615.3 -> 12.8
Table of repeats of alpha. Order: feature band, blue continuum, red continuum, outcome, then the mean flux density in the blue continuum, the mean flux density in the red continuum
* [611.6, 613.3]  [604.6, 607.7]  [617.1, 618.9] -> -0.14 mag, 11.6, 13.8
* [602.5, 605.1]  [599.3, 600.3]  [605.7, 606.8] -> -0.01 mag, 13.1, 11.7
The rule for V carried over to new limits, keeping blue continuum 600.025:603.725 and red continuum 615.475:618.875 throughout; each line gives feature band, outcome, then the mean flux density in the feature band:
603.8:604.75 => 0.027 mag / 12.4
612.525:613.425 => -0.011 mag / 13.6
